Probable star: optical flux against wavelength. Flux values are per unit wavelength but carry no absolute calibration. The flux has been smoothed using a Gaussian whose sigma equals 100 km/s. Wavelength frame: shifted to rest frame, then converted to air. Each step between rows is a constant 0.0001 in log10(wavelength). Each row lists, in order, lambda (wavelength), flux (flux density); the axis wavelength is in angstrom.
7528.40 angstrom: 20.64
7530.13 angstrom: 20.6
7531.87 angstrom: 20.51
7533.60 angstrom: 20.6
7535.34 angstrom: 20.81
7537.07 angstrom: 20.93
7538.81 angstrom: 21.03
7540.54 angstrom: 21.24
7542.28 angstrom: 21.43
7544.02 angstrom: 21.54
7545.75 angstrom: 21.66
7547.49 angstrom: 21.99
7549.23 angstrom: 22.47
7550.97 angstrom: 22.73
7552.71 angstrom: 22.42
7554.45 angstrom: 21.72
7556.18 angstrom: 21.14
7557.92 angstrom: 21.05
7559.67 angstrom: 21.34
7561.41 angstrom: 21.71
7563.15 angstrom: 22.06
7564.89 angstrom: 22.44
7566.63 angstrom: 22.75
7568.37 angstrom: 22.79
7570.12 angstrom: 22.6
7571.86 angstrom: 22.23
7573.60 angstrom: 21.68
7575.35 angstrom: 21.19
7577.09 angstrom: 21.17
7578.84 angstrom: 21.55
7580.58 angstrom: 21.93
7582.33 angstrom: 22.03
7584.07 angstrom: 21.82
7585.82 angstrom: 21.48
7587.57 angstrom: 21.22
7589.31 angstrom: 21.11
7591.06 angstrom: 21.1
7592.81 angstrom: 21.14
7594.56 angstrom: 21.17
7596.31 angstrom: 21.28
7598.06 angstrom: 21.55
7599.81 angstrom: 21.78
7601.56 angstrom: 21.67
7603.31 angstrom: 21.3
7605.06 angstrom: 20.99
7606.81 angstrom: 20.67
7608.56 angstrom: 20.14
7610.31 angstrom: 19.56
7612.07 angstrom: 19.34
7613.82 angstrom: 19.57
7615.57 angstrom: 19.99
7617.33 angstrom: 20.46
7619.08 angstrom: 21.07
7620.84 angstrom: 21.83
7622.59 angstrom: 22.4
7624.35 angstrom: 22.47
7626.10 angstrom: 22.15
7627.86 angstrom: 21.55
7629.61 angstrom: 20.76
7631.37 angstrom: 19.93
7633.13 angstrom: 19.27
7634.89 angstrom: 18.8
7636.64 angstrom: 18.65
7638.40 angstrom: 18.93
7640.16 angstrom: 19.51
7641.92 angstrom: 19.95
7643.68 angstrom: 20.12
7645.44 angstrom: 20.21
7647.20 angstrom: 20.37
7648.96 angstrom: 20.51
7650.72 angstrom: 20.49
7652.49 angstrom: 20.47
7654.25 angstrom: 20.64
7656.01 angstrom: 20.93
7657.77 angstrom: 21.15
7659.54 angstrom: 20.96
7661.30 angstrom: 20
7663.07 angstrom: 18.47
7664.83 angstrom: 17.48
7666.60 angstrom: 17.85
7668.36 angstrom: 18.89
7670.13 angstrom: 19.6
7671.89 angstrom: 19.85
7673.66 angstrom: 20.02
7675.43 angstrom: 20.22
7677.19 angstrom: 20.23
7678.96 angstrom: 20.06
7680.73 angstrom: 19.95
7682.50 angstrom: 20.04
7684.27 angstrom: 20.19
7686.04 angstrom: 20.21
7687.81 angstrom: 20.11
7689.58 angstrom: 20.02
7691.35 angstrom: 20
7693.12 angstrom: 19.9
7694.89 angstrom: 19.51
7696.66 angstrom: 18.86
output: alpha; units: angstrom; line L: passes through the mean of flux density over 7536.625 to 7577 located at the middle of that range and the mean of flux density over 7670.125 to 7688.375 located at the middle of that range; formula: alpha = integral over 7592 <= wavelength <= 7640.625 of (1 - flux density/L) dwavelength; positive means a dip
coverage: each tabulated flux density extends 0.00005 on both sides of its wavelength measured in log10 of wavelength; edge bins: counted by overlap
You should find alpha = 0.8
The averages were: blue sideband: 21.8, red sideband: 20.1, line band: 20.6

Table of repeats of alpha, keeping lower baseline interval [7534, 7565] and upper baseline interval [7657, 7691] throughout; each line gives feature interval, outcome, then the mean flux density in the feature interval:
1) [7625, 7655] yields 0.16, 20.2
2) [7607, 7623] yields 0.15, 20.4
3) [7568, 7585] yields -0.53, 21.9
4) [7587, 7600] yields -0.20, 21.3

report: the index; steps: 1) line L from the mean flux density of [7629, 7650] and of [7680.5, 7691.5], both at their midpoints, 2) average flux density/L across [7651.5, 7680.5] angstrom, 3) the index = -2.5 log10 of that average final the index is 0.01 mag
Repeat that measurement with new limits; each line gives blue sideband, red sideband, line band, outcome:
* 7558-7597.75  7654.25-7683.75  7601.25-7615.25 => 0.04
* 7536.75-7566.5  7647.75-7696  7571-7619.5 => 0.00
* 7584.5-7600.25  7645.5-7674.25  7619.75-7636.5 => -0.02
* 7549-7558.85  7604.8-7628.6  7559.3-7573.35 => -0.03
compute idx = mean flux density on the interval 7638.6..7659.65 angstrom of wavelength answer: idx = 20.4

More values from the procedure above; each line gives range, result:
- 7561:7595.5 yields 21.8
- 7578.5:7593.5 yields 21.5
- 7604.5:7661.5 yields 20.4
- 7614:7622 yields 20.8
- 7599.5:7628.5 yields 21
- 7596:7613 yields 20.8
